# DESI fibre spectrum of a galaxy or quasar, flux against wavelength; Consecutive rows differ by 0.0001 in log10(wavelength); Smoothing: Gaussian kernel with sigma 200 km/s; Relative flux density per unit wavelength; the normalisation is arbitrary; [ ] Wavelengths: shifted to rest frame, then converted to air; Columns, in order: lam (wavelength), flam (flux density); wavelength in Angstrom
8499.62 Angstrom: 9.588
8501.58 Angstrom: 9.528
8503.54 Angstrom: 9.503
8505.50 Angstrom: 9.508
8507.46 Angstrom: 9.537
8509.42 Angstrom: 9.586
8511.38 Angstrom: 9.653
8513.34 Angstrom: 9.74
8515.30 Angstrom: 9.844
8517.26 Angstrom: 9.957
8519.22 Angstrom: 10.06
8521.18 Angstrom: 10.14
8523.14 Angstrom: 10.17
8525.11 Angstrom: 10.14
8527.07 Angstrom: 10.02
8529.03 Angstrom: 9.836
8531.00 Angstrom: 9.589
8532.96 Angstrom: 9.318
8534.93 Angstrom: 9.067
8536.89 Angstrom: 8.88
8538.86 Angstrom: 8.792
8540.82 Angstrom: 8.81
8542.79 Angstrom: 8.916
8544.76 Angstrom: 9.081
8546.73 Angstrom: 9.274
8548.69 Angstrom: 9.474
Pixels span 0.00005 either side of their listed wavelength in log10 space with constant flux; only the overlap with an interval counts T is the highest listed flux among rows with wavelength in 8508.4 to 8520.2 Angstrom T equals 10.06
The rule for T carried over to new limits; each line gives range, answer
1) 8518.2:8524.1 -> 10.17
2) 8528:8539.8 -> 9.836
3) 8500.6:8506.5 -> 9.528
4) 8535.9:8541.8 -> 8.88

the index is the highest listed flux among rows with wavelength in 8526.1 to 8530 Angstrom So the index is 10.02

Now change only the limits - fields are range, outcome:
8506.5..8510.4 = 9.586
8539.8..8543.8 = 8.916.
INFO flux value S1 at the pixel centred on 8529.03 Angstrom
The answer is 9.836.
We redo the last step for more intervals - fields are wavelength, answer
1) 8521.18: 10.14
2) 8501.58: 9.528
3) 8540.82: 8.81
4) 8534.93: 9.067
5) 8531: 9.589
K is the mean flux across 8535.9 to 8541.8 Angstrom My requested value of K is 8.84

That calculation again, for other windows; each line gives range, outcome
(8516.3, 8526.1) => 10.1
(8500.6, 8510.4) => 9.52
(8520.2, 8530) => 10.1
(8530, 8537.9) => 9.21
